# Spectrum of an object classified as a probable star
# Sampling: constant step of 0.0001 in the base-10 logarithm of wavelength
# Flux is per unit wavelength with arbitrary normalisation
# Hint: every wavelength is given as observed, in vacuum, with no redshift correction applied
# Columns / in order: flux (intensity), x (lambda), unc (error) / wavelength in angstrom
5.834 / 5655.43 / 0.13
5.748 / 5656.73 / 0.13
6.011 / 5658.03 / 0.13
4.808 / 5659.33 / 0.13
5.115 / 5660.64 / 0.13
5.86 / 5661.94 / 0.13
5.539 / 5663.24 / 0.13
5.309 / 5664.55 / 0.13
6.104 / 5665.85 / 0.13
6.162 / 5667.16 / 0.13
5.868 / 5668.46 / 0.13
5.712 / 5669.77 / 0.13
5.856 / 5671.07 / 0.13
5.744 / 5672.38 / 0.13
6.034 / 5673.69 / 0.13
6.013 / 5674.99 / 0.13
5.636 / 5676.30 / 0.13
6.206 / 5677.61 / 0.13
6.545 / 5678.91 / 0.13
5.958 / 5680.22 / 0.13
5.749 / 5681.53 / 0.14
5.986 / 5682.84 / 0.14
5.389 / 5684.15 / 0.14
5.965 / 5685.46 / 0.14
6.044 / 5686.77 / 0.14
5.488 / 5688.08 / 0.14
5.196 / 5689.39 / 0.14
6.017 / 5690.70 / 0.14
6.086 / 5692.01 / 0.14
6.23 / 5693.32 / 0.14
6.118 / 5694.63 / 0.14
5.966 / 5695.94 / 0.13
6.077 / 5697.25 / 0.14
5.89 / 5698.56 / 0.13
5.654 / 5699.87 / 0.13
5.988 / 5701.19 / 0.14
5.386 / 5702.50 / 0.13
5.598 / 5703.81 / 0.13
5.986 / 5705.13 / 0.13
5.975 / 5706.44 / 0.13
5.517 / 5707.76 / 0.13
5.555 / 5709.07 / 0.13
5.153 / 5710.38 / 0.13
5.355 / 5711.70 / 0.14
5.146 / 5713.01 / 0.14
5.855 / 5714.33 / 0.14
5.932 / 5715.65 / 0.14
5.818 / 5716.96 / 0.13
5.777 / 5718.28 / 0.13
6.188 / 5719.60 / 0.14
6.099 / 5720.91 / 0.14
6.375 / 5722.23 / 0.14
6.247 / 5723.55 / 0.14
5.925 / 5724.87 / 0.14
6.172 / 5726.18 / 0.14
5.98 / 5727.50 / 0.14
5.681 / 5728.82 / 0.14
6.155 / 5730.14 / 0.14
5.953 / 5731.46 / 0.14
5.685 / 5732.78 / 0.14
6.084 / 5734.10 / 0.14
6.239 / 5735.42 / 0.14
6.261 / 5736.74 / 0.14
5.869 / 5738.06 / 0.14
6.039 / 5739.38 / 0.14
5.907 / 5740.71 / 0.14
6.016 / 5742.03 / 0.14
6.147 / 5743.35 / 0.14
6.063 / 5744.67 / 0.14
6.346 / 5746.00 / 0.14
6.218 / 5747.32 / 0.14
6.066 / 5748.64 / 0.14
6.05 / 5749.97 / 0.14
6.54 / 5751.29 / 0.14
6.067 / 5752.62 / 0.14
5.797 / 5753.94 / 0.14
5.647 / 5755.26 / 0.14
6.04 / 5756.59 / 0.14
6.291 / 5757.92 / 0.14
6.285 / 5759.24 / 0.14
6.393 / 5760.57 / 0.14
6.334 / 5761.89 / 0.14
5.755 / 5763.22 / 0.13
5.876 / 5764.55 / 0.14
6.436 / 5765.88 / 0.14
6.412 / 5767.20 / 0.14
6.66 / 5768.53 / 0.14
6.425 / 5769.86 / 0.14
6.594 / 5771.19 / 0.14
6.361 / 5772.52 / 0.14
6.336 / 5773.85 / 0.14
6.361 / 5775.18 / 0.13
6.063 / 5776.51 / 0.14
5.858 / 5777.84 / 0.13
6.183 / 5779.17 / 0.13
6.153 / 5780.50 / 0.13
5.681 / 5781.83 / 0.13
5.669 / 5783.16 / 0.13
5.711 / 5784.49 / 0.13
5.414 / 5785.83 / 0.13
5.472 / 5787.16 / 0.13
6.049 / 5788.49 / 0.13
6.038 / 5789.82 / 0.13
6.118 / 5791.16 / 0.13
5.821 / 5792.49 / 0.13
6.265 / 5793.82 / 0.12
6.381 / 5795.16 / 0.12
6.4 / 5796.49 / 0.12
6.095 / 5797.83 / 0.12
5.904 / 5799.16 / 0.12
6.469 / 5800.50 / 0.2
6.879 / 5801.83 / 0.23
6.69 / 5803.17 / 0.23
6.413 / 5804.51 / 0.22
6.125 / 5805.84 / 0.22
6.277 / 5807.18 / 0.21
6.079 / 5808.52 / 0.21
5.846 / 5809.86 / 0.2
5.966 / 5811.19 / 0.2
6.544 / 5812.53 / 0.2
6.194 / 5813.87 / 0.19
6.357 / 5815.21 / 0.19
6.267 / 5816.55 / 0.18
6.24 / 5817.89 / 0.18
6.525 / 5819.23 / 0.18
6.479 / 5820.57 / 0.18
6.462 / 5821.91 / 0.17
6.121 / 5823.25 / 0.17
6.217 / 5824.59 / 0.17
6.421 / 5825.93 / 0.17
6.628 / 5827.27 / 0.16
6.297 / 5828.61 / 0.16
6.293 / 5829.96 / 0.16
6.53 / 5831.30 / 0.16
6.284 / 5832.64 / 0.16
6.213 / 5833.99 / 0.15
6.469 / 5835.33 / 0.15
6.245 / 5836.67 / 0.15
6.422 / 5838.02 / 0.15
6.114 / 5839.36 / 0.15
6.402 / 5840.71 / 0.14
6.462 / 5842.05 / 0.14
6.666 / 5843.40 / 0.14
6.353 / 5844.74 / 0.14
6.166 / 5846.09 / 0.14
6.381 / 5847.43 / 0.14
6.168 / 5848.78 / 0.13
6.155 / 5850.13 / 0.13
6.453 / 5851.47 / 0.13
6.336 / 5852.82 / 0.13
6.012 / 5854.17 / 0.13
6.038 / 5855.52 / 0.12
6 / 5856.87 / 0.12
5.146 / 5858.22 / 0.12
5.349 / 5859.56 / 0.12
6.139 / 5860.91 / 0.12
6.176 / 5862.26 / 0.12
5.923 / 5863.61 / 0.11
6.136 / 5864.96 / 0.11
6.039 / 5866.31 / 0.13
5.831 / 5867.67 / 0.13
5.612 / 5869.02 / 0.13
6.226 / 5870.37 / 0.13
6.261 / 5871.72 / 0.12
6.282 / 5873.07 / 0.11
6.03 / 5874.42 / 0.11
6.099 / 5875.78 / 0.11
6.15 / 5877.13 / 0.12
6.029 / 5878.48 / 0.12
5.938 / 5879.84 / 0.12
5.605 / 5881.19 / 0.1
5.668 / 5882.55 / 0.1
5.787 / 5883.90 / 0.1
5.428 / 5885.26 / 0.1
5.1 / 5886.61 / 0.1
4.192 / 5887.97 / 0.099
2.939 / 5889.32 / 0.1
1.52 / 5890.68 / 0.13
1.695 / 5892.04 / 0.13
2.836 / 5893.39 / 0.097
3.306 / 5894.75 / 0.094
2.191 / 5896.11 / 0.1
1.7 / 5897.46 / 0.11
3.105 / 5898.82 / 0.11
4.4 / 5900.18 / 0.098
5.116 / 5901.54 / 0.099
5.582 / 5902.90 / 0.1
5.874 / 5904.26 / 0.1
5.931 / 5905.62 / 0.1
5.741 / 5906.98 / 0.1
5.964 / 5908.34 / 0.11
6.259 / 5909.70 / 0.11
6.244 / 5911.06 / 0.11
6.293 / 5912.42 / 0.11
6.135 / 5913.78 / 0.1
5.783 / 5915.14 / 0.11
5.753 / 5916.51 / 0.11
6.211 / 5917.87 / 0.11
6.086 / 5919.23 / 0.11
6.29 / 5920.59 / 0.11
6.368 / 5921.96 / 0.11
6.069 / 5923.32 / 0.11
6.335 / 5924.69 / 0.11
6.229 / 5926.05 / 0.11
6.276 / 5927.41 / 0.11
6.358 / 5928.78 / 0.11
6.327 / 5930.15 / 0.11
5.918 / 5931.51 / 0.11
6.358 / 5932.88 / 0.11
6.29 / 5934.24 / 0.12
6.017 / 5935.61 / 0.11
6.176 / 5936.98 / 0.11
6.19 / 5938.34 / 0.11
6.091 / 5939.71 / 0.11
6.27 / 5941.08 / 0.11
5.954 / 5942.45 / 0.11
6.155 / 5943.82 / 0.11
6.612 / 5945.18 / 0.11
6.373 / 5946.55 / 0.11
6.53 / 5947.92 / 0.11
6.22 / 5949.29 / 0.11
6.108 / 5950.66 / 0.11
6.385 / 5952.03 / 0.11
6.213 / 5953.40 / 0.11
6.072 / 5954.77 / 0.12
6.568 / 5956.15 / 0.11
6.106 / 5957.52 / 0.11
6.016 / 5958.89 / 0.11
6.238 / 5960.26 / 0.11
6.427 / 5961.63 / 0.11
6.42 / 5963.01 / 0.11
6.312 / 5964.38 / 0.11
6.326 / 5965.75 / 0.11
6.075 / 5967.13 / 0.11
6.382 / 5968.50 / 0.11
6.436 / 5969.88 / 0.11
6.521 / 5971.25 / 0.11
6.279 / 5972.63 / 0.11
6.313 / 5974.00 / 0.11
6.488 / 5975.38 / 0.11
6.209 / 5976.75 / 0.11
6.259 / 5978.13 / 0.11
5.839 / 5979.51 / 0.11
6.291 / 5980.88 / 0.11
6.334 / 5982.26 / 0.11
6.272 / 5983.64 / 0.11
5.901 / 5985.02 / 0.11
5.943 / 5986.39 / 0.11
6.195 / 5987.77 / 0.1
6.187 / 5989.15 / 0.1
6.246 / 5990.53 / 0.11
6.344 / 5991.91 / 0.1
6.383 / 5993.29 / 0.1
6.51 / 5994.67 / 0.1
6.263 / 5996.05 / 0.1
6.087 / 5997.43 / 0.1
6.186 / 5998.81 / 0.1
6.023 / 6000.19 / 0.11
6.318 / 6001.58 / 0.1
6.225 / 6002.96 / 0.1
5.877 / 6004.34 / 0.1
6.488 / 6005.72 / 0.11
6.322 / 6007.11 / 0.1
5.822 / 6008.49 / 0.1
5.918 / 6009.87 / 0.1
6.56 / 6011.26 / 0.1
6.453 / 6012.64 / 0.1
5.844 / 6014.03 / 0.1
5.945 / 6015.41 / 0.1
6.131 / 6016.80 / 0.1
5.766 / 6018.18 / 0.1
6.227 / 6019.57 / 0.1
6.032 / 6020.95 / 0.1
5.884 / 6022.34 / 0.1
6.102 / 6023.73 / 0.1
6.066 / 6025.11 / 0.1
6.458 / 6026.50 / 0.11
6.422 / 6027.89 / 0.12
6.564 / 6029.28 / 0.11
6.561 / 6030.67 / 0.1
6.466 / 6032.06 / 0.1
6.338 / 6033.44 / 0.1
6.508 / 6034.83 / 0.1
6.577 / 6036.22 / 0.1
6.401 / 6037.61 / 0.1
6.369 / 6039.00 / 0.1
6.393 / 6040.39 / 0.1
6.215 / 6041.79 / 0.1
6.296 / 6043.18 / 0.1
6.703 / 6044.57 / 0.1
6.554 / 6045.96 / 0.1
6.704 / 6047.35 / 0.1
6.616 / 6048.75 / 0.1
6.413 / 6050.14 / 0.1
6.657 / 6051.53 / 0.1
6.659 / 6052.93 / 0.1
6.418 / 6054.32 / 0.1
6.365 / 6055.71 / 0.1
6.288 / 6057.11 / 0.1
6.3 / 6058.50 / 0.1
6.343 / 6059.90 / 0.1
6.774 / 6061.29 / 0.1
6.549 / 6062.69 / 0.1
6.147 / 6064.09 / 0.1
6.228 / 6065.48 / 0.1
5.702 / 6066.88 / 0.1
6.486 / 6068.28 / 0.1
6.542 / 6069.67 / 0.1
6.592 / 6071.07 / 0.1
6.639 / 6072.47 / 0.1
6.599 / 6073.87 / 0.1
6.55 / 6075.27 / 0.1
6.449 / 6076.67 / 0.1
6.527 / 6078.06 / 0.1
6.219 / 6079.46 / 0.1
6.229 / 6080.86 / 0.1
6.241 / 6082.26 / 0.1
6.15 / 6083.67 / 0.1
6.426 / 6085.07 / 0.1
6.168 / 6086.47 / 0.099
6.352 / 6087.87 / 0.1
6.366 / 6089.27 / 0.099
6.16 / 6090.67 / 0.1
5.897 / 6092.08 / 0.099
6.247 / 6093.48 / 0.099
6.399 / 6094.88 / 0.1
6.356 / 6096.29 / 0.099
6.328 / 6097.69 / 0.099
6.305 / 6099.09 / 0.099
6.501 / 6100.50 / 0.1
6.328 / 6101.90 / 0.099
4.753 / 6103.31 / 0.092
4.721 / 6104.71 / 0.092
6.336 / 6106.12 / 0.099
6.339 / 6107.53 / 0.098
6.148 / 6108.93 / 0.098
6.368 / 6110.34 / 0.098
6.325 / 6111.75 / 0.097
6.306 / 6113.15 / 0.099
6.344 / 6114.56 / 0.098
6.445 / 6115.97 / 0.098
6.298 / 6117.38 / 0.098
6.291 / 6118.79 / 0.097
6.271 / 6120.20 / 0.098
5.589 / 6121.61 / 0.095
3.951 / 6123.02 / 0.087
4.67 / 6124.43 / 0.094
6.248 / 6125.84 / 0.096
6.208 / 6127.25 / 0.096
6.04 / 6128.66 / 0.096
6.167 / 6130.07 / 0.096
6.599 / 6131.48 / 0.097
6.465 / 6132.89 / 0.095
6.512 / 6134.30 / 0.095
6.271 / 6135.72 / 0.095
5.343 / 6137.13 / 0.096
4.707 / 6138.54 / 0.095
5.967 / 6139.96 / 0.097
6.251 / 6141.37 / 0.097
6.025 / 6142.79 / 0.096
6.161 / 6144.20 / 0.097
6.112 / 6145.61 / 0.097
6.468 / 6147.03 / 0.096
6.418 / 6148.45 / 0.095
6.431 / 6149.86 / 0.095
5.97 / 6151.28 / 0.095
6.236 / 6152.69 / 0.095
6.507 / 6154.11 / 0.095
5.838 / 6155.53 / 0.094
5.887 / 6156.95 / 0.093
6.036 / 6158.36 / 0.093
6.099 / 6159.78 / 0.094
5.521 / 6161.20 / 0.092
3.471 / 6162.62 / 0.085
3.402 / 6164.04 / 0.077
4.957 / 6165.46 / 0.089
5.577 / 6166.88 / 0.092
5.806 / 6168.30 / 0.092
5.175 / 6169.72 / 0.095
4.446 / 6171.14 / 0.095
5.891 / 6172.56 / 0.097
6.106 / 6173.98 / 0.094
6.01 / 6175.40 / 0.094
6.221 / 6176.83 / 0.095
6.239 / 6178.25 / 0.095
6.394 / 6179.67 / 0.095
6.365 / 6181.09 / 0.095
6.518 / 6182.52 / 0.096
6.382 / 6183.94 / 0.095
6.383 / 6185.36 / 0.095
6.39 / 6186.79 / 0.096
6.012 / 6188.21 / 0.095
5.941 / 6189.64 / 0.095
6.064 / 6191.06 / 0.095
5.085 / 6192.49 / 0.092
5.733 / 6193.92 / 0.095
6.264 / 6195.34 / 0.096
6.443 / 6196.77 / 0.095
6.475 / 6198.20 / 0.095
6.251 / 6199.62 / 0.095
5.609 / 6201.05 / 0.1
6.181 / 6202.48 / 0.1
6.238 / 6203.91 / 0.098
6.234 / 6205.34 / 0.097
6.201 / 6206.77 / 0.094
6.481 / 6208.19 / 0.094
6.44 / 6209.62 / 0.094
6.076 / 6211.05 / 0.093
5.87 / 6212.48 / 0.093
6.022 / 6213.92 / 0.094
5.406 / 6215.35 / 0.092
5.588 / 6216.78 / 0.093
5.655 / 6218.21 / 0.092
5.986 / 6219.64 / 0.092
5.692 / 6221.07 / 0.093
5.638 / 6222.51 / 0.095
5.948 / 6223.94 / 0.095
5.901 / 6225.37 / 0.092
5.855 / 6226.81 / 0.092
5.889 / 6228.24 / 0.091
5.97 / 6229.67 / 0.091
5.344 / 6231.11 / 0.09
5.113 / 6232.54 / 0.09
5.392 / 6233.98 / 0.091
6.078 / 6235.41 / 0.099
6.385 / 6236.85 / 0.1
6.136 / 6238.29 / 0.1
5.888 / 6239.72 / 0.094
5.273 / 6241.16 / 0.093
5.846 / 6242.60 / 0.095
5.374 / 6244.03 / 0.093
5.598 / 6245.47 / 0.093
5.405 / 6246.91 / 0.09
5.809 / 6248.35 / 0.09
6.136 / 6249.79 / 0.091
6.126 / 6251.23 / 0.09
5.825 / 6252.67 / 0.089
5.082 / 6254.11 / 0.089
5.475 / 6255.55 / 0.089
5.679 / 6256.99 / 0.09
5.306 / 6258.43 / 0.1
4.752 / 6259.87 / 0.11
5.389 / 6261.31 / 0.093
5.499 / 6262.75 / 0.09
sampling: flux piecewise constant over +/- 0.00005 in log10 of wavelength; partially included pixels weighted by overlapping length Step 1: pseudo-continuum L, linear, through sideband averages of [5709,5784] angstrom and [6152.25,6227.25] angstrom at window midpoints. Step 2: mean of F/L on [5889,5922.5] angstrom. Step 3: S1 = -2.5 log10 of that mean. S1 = 0.24 mag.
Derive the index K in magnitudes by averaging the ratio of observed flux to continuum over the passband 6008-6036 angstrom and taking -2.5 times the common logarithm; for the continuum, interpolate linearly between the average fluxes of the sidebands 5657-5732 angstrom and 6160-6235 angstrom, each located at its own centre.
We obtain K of -0.071 mag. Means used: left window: 5.83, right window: 5.82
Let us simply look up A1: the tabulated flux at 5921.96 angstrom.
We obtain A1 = 6.368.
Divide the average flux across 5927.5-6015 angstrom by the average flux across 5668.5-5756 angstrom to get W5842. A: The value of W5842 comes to 1.05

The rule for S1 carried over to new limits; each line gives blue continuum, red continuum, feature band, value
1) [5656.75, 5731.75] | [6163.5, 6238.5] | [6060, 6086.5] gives -0.09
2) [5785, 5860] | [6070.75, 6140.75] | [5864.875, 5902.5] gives 0.29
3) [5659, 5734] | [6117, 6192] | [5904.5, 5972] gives -0.06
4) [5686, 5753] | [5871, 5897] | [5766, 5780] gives -0.15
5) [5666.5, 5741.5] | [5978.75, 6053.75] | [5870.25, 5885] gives 0.02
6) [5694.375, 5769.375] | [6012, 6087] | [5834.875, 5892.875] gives 0.08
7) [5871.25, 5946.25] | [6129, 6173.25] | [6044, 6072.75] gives -0.15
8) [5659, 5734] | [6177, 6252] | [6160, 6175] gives 0.17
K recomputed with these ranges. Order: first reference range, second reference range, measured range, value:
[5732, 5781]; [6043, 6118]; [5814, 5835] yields -0.03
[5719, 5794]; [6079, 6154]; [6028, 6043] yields -0.06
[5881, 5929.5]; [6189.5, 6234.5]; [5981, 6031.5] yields -0.16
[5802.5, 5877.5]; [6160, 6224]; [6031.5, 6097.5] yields -0.07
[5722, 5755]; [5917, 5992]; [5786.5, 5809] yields -0.02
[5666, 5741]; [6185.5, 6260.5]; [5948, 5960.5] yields -0.07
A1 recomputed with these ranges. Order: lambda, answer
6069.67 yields 6.542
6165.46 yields 4.957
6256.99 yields 5.679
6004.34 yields 5.877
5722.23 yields 6.375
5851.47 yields 6.453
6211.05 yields 6.076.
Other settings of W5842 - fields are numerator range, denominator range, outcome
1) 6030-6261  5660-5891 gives 1.01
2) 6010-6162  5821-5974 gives 1.06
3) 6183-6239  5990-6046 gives 0.95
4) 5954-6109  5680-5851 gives 1.03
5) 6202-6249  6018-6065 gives 0.91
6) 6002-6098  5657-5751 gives 1.08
